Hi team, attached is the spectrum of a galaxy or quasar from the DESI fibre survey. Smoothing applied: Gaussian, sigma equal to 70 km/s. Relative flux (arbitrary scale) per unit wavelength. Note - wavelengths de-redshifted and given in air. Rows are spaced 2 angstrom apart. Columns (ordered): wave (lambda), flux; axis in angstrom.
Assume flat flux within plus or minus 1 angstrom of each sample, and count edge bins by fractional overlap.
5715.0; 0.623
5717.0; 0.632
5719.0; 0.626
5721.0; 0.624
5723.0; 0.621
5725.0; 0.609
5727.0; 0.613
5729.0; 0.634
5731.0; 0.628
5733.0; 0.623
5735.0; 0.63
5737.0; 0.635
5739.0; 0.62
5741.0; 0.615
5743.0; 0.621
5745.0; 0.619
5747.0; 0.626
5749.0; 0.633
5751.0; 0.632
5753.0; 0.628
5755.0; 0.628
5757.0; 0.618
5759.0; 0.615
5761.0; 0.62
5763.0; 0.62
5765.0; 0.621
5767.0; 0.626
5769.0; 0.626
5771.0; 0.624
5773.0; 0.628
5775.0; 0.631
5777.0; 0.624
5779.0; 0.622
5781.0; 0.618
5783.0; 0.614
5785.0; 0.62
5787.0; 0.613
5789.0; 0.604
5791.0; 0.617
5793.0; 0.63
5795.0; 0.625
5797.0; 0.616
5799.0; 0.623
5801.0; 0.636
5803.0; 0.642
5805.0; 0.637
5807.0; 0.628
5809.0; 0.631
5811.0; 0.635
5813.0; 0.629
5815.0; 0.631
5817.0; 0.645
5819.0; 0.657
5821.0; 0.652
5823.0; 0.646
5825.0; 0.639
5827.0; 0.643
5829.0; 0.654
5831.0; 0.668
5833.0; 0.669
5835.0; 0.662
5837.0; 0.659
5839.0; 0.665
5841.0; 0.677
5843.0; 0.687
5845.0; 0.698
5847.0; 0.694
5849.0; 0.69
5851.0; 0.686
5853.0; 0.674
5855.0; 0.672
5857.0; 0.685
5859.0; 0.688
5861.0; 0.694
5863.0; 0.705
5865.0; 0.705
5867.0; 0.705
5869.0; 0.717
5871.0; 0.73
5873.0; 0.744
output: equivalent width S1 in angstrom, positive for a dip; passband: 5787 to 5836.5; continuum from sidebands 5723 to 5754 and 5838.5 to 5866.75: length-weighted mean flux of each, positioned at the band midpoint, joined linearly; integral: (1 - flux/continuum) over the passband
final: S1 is 2.0 angstrom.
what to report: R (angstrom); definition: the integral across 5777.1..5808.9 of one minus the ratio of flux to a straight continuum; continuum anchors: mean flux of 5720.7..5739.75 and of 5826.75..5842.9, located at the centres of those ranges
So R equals 1.2 angstrom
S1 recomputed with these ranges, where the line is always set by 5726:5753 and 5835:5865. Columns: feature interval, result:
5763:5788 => 0.9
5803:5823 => 0.8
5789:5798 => 0.5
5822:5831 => 0.3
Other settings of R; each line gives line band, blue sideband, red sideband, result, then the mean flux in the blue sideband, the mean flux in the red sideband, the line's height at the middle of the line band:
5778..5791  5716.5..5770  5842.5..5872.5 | 0.69 angstrom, 0.624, 0.696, 0.65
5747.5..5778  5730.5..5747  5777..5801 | -0.16 angstrom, 0.624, 0.619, 0.622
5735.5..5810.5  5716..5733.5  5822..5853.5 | 2.20 angstrom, 0.623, 0.669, 0.643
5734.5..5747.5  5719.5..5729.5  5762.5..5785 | -0.05 angstrom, 0.62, 0.623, 0.621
